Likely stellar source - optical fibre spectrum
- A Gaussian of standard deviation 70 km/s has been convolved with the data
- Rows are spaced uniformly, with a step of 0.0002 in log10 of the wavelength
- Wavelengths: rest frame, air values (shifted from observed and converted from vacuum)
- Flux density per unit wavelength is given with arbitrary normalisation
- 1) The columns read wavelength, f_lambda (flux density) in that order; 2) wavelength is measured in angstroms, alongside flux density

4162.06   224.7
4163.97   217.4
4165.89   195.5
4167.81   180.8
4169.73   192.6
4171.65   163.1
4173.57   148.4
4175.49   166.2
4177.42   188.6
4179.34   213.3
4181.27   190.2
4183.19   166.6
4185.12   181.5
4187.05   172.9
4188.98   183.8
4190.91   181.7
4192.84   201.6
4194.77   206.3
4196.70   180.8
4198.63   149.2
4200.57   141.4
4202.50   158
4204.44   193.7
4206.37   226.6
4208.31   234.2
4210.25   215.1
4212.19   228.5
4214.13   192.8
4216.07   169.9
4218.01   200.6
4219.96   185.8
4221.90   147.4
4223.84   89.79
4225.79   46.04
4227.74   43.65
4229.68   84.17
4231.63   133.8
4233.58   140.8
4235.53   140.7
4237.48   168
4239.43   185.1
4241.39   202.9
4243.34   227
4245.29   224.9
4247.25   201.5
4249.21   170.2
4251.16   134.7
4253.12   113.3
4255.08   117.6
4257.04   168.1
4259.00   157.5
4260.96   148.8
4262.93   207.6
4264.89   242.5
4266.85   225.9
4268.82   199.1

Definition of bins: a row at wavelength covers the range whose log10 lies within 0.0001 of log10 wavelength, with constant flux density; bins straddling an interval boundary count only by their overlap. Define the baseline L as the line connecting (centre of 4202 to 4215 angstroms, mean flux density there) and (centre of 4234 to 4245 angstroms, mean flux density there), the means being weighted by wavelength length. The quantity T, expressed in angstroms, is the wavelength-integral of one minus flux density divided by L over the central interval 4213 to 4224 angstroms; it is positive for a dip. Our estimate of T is 1.7 angstroms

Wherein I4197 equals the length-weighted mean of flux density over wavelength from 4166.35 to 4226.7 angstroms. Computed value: 178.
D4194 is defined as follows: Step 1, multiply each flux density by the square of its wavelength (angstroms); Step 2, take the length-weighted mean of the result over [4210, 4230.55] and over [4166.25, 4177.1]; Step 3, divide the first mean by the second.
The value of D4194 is 0.9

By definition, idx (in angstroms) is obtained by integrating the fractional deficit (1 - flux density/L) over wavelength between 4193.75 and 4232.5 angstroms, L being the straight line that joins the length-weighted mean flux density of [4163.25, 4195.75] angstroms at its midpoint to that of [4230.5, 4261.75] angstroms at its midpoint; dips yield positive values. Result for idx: 3.1 angstroms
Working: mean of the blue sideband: 185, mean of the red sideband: 164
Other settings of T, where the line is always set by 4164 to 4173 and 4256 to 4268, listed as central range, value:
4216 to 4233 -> 6.17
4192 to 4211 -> -0.31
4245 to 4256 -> 1.97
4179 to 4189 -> 0.16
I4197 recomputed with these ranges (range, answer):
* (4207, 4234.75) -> 152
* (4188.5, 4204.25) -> 176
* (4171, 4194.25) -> 181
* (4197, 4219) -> 191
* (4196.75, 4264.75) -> 164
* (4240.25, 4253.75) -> 184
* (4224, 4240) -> 115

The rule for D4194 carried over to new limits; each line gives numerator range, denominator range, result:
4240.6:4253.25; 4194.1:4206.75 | 1.08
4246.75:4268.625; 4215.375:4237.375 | 1.38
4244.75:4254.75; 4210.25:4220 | 0.84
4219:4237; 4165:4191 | 0.65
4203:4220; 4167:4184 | 1.16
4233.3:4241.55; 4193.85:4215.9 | 0.88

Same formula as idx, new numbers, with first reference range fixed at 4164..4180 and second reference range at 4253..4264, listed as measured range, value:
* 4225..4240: 4.27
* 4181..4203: 0.05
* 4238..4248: -2.86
